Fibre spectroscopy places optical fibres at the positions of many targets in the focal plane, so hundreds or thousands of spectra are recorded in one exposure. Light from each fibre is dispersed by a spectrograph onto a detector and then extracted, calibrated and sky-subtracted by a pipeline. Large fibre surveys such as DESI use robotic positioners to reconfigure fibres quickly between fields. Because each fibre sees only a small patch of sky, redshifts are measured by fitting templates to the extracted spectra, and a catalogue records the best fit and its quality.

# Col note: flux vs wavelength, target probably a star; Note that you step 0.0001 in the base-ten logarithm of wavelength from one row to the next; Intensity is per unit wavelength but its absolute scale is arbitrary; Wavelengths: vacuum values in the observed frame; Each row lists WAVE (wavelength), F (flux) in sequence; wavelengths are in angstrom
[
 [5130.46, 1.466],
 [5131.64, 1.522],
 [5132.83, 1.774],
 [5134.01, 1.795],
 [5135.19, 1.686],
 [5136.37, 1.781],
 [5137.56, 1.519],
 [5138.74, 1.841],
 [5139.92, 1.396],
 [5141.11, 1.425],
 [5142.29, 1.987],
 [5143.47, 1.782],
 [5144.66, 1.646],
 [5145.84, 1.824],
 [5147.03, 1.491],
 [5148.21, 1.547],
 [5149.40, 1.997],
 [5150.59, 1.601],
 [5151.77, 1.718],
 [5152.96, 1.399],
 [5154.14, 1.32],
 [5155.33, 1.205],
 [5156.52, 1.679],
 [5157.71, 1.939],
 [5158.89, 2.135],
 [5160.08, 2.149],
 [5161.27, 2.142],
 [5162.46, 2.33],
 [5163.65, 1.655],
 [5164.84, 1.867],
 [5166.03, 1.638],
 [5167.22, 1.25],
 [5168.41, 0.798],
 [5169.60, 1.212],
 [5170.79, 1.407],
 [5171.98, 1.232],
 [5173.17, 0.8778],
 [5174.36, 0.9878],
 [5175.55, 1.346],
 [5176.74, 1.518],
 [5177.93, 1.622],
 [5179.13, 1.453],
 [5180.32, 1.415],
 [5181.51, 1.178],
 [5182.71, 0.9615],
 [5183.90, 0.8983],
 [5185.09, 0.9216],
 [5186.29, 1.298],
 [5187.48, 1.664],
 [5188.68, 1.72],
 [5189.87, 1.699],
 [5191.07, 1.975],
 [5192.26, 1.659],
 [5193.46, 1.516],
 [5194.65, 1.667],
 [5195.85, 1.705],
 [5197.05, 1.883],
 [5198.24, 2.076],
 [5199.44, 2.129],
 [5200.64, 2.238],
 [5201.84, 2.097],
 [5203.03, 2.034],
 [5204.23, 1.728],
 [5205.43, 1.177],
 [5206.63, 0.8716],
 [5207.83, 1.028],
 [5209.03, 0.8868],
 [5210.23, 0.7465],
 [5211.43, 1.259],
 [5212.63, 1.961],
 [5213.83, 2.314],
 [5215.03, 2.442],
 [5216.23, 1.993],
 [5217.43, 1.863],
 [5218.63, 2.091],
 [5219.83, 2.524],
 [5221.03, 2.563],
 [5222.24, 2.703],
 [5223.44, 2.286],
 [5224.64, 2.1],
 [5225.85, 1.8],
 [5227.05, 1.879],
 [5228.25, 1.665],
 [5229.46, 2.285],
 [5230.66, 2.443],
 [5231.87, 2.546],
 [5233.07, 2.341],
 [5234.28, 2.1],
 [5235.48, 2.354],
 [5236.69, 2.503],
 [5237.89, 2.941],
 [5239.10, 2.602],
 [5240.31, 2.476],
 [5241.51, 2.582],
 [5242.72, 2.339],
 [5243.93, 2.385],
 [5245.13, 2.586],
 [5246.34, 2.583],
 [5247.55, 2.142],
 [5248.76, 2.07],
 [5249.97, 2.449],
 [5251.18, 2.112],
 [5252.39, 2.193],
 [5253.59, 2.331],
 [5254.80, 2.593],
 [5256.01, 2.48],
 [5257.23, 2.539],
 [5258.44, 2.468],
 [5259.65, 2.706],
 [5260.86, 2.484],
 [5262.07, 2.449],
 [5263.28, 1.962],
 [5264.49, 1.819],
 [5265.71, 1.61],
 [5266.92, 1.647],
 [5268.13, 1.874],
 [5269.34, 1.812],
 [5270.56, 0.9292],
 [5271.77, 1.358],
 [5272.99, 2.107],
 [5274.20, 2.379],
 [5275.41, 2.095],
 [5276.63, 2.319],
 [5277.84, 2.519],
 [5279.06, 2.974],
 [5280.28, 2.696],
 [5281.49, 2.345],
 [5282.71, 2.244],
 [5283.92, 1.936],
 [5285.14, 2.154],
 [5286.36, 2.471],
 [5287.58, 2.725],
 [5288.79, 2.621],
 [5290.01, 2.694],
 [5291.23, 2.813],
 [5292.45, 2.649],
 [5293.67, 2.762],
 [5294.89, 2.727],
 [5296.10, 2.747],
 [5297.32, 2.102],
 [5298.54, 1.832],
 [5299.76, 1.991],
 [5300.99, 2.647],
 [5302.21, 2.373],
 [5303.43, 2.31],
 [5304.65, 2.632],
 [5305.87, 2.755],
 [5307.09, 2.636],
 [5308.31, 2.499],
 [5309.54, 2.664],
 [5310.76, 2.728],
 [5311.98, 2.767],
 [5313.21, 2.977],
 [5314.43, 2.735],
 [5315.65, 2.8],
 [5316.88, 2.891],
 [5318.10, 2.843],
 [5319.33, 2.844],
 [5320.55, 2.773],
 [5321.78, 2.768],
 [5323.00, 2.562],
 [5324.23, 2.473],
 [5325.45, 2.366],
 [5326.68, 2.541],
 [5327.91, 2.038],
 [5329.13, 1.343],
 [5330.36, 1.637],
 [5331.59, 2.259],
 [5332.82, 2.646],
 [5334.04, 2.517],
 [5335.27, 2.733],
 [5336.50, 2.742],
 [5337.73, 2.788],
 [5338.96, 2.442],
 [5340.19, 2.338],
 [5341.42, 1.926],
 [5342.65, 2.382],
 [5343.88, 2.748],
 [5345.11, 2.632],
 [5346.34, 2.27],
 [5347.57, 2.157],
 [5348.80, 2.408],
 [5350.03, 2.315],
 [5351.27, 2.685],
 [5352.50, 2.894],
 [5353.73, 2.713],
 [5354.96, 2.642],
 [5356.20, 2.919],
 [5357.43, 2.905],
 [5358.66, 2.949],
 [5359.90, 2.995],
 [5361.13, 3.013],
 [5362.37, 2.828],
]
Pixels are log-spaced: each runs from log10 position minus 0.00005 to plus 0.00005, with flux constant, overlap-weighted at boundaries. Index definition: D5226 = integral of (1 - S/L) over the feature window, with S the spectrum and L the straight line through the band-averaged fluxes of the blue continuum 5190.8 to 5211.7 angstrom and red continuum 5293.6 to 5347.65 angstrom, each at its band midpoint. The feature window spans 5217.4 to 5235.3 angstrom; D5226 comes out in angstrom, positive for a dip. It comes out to -4.5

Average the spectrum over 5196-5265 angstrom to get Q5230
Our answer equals 2.14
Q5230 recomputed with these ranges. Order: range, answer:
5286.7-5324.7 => 2.62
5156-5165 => 1.99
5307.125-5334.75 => 2.53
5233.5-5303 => 2.32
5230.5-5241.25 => 2.48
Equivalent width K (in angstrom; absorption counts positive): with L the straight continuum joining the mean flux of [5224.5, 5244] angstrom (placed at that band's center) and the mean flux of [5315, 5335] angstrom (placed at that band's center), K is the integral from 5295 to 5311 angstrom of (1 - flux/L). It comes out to -0.20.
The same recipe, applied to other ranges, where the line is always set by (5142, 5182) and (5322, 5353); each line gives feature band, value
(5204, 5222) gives 0.98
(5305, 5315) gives -1.99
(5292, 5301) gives -0.87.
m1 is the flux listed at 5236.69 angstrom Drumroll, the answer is 2.503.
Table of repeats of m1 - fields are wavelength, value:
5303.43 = 2.31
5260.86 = 2.484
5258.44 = 2.468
